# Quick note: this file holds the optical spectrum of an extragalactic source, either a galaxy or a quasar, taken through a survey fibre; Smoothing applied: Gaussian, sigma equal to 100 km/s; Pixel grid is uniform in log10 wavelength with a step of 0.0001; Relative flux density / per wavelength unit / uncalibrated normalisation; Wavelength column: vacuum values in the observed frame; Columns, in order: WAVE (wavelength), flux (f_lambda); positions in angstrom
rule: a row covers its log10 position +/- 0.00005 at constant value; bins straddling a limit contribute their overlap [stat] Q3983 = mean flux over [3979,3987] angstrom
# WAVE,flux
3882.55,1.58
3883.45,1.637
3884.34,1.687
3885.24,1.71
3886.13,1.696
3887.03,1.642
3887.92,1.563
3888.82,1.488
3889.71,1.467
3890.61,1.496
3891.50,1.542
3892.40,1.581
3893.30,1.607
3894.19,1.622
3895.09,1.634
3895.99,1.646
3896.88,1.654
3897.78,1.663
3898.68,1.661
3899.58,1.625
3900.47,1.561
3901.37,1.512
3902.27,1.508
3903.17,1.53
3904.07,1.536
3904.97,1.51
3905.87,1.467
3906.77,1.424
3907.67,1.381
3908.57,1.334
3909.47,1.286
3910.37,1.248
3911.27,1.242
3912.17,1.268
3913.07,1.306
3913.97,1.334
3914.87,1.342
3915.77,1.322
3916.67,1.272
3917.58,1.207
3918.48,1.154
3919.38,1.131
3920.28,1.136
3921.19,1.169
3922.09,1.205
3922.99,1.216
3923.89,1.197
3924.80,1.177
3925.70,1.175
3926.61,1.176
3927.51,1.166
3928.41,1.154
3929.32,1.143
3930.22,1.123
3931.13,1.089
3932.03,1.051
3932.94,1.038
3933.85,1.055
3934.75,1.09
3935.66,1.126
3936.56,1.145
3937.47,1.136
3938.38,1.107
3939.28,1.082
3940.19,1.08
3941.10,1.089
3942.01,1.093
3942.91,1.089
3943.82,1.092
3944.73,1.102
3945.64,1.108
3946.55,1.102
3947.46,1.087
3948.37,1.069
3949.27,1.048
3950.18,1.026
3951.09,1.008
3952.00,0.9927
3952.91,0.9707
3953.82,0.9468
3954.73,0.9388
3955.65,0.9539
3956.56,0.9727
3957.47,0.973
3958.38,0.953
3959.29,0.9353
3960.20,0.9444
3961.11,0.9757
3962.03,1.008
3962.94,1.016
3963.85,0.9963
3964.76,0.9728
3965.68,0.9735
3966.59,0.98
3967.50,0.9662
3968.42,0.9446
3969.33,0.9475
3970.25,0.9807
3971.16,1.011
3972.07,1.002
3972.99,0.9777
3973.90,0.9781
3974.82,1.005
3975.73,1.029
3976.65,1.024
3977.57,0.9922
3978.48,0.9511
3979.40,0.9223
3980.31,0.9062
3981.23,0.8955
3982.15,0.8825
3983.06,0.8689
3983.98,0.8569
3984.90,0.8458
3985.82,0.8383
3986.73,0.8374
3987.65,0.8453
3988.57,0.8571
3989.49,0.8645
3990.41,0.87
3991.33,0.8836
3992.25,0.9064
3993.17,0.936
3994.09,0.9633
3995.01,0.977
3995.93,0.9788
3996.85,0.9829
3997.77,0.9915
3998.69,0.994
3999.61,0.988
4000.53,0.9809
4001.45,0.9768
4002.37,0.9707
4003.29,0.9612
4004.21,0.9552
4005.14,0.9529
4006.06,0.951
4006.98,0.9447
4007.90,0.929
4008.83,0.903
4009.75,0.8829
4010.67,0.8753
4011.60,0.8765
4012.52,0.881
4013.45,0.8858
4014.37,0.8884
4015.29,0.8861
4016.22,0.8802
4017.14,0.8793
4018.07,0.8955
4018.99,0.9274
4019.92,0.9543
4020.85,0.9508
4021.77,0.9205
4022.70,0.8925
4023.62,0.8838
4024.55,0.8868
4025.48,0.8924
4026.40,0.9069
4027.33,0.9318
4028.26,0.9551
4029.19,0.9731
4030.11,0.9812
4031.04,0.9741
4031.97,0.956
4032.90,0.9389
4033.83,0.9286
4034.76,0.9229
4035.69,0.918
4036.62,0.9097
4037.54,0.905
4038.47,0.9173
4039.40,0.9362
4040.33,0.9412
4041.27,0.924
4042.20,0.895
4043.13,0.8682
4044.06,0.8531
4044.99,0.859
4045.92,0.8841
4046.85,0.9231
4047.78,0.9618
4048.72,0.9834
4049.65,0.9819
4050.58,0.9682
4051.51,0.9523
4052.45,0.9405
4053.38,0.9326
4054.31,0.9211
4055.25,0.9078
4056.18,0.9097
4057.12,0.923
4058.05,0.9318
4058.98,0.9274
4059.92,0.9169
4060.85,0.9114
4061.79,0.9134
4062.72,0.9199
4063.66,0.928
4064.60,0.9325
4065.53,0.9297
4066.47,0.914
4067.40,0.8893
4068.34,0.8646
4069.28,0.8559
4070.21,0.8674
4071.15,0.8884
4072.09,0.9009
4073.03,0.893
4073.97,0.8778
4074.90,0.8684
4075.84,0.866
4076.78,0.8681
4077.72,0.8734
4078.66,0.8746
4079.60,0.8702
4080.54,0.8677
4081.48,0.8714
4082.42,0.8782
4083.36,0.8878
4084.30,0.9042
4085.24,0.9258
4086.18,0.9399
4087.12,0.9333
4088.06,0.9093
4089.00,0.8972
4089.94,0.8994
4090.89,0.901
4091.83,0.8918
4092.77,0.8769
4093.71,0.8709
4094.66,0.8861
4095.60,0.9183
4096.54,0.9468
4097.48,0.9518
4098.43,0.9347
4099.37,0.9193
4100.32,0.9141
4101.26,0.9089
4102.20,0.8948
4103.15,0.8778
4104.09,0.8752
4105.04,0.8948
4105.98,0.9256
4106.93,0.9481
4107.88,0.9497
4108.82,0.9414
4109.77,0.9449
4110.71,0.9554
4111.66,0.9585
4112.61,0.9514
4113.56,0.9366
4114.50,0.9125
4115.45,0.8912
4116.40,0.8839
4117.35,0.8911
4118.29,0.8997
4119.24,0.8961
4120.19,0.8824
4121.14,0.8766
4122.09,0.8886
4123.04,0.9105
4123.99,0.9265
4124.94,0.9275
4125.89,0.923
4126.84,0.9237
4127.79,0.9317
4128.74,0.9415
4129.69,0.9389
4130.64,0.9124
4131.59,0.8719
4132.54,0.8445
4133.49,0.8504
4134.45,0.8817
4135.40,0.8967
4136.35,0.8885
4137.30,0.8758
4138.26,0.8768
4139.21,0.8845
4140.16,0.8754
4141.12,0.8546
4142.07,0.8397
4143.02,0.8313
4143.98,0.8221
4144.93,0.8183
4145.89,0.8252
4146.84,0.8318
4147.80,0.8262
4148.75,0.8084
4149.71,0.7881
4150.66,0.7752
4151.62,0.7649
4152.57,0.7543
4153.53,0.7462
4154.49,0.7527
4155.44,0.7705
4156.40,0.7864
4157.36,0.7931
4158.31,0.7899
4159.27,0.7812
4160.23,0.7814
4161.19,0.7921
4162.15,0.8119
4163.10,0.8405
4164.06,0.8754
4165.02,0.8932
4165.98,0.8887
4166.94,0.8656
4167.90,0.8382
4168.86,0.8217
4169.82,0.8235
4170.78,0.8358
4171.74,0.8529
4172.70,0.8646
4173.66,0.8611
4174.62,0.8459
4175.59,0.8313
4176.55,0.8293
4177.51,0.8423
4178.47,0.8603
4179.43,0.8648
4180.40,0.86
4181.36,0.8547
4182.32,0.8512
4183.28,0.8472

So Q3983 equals 0.874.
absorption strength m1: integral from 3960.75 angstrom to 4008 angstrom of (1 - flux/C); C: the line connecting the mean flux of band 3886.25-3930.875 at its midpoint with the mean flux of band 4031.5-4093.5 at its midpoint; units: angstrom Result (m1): 8.29 angstrom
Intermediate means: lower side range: 1.38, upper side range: 0.908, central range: 0.947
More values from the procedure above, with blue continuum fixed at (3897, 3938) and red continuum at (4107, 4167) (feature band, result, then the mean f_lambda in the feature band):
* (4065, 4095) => 2.6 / 0.889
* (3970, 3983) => 2.3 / 0.966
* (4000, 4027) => 4.5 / 0.917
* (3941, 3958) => 2.6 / 1.03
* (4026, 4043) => 2.0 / 0.933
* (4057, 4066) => 0.8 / 0.924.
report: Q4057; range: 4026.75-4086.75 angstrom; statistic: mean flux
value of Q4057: 0.913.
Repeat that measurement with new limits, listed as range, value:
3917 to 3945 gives 1.13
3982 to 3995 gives 0.879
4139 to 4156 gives 0.808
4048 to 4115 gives 0.911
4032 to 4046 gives 0.909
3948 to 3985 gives 0.968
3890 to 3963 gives 1.22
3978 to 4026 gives 0.914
